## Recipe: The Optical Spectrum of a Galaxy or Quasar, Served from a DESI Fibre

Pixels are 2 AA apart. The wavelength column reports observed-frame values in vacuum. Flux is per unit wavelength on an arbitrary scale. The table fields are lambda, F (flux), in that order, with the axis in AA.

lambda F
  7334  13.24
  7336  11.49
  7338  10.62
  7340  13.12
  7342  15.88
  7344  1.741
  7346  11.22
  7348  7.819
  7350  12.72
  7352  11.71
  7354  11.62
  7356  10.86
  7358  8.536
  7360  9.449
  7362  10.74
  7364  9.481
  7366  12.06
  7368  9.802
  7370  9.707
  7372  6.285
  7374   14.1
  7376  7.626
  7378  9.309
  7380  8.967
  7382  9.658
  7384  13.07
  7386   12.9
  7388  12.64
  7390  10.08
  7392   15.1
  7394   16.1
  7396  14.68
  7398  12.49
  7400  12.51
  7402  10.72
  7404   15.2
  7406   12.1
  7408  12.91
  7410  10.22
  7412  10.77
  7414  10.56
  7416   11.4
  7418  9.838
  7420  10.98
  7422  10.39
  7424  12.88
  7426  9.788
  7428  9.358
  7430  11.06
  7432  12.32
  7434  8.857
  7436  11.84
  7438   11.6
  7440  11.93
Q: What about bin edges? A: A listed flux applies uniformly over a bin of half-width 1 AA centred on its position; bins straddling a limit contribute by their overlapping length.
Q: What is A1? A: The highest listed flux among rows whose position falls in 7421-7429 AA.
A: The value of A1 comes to 12.88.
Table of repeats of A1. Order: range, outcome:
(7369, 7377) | 14.1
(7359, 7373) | 12.06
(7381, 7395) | 16.1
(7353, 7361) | 11.62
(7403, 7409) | 15.2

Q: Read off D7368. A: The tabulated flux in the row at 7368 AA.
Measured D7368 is 9.802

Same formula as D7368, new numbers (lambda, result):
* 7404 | 15.2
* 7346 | 11.22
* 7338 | 10.62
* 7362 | 10.74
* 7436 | 11.84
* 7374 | 14.1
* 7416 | 11.4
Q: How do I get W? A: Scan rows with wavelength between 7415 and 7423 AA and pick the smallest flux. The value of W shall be 9.838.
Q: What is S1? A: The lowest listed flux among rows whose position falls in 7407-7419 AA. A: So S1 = 9.838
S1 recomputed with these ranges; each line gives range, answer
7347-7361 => 7.819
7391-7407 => 10.72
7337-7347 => 1.741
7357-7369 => 8.536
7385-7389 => 12.64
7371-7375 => 6.285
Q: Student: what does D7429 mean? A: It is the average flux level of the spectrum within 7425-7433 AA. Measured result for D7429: 10.6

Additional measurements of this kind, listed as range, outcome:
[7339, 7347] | 10.5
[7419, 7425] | 11.4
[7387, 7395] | 13.5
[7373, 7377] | 10.9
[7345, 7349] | 9.52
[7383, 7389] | 12.9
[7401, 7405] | 13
